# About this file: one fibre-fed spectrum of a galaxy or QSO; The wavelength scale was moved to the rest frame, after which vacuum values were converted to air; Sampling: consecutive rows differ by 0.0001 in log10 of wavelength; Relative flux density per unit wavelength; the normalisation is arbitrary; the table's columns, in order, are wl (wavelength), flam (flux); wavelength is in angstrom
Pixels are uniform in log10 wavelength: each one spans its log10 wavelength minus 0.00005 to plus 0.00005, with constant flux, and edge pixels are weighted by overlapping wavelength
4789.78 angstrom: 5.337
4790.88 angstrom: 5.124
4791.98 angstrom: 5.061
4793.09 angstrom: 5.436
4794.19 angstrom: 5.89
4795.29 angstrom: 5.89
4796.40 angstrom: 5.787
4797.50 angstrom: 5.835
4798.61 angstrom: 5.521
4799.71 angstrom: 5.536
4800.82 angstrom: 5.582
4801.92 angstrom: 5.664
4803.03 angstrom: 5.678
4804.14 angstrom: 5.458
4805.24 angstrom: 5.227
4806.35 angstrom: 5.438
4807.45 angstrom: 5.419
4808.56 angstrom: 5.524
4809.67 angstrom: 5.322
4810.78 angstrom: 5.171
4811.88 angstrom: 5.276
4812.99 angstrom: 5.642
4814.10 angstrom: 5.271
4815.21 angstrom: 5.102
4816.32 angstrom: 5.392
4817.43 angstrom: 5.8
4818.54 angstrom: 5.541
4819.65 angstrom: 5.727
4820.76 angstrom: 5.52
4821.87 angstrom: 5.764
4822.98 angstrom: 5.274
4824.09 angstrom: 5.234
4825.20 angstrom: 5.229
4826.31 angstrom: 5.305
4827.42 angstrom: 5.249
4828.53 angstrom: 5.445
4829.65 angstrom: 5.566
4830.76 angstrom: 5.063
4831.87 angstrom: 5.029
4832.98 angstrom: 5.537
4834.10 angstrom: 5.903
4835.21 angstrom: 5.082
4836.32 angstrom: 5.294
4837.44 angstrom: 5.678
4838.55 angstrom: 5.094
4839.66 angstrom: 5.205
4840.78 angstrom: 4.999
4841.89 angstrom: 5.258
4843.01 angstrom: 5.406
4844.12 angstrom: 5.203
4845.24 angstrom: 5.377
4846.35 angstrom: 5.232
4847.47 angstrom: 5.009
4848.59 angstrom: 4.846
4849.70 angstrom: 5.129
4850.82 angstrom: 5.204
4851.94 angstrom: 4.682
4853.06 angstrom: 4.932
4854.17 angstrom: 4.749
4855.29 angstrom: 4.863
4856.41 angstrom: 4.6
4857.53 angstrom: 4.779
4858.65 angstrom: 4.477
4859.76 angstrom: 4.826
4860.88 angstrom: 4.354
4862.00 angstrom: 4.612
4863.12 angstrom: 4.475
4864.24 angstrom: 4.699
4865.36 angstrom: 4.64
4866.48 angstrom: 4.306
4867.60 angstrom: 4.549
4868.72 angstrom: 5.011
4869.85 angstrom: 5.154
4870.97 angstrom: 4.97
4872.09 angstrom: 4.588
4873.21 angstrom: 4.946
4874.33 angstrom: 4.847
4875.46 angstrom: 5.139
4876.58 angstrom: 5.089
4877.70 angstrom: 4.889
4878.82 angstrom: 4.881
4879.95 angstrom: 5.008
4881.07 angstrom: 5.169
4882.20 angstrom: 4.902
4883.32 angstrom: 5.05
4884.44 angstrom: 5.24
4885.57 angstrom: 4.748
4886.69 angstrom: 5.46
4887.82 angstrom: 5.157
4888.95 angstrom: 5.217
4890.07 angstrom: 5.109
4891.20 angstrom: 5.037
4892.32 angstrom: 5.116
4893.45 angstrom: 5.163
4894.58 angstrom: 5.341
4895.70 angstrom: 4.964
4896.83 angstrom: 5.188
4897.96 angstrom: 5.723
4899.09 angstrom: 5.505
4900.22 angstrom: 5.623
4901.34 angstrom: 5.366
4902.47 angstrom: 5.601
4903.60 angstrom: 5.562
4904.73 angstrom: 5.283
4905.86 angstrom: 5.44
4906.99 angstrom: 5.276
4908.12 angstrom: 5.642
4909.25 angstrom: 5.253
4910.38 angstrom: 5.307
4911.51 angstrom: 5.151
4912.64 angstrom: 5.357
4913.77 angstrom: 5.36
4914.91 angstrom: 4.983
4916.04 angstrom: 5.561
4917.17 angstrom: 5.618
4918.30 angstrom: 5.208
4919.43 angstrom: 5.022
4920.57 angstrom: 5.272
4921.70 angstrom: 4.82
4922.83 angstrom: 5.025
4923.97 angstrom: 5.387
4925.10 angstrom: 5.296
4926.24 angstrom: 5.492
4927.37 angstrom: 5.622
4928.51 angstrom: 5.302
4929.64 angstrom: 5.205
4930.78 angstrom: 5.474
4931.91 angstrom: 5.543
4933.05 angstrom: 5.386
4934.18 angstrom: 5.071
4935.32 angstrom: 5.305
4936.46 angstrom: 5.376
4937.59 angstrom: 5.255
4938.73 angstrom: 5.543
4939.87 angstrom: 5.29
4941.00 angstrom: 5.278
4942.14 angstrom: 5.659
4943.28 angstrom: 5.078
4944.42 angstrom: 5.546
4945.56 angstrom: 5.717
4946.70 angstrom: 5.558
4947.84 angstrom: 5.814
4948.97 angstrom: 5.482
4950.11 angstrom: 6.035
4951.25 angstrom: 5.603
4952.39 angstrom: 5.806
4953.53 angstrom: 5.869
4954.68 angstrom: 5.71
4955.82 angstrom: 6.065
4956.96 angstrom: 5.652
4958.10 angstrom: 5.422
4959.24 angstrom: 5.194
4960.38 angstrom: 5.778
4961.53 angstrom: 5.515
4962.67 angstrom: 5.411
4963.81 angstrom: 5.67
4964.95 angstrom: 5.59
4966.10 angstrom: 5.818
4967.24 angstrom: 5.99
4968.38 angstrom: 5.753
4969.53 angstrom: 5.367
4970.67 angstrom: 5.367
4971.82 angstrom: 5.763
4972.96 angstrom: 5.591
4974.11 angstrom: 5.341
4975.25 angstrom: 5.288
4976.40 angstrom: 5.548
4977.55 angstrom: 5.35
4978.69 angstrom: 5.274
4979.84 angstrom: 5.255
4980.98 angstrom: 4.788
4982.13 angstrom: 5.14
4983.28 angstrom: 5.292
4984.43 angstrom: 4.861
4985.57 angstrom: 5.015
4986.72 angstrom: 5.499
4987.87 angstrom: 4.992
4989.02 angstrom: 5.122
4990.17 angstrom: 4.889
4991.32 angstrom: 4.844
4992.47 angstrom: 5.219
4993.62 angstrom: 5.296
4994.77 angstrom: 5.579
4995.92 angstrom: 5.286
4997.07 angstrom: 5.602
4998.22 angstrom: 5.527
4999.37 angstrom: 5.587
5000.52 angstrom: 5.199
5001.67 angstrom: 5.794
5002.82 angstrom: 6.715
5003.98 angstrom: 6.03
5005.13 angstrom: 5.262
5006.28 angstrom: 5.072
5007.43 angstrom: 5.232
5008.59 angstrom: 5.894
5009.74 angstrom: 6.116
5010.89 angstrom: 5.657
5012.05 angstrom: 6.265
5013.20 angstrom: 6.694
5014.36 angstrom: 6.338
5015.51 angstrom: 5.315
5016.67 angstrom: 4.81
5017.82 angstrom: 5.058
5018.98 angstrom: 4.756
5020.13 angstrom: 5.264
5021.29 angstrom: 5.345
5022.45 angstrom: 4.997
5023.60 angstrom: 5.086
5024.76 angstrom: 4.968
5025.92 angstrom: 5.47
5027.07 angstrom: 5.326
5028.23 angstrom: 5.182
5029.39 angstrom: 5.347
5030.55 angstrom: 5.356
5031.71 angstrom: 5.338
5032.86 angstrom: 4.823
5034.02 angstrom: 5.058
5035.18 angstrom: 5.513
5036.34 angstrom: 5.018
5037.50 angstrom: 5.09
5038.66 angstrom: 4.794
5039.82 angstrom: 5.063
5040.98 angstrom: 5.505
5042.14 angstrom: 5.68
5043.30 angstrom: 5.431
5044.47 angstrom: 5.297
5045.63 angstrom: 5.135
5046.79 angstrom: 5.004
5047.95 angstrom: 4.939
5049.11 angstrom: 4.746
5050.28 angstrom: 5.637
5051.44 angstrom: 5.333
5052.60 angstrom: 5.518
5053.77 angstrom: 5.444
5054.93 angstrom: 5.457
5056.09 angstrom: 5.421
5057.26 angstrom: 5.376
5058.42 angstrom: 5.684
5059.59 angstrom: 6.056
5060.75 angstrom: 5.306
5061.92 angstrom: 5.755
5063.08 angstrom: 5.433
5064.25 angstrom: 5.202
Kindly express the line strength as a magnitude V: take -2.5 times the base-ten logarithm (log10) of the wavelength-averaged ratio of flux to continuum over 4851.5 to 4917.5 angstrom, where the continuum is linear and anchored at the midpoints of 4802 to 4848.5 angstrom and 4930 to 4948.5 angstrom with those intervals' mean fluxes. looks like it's 0.070 mag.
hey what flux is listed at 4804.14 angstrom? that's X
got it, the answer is 5.458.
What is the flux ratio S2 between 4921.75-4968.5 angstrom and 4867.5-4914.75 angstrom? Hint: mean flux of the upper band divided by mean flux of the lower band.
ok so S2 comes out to 1.07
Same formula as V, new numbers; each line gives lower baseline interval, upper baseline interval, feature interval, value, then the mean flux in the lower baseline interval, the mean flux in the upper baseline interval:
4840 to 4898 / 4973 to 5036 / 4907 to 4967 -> -0.058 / 4.96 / 5.37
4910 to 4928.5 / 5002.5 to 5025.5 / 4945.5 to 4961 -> -0.064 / 5.28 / 5.53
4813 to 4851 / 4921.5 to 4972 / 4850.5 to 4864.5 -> 0.143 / 5.33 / 5.51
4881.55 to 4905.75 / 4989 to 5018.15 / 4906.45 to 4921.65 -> 0.005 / 5.26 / 5.57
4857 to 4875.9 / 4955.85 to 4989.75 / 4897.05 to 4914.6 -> -0.092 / 4.72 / 5.41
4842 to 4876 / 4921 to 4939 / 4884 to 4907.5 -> -0.041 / 4.86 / 5.32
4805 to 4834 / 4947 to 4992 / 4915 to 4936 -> 0.027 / 5.4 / 5.46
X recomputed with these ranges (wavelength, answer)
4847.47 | 5.009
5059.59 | 6.056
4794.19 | 5.89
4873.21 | 4.946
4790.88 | 5.124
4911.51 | 5.151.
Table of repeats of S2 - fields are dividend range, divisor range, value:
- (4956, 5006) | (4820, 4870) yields 1.07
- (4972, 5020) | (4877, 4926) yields 1.04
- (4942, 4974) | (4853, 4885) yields 1.17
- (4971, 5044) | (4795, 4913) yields 1.03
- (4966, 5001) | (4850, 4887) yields 1.10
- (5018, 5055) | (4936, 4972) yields 0.93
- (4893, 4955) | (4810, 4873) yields 1.06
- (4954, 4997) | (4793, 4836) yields 0.99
